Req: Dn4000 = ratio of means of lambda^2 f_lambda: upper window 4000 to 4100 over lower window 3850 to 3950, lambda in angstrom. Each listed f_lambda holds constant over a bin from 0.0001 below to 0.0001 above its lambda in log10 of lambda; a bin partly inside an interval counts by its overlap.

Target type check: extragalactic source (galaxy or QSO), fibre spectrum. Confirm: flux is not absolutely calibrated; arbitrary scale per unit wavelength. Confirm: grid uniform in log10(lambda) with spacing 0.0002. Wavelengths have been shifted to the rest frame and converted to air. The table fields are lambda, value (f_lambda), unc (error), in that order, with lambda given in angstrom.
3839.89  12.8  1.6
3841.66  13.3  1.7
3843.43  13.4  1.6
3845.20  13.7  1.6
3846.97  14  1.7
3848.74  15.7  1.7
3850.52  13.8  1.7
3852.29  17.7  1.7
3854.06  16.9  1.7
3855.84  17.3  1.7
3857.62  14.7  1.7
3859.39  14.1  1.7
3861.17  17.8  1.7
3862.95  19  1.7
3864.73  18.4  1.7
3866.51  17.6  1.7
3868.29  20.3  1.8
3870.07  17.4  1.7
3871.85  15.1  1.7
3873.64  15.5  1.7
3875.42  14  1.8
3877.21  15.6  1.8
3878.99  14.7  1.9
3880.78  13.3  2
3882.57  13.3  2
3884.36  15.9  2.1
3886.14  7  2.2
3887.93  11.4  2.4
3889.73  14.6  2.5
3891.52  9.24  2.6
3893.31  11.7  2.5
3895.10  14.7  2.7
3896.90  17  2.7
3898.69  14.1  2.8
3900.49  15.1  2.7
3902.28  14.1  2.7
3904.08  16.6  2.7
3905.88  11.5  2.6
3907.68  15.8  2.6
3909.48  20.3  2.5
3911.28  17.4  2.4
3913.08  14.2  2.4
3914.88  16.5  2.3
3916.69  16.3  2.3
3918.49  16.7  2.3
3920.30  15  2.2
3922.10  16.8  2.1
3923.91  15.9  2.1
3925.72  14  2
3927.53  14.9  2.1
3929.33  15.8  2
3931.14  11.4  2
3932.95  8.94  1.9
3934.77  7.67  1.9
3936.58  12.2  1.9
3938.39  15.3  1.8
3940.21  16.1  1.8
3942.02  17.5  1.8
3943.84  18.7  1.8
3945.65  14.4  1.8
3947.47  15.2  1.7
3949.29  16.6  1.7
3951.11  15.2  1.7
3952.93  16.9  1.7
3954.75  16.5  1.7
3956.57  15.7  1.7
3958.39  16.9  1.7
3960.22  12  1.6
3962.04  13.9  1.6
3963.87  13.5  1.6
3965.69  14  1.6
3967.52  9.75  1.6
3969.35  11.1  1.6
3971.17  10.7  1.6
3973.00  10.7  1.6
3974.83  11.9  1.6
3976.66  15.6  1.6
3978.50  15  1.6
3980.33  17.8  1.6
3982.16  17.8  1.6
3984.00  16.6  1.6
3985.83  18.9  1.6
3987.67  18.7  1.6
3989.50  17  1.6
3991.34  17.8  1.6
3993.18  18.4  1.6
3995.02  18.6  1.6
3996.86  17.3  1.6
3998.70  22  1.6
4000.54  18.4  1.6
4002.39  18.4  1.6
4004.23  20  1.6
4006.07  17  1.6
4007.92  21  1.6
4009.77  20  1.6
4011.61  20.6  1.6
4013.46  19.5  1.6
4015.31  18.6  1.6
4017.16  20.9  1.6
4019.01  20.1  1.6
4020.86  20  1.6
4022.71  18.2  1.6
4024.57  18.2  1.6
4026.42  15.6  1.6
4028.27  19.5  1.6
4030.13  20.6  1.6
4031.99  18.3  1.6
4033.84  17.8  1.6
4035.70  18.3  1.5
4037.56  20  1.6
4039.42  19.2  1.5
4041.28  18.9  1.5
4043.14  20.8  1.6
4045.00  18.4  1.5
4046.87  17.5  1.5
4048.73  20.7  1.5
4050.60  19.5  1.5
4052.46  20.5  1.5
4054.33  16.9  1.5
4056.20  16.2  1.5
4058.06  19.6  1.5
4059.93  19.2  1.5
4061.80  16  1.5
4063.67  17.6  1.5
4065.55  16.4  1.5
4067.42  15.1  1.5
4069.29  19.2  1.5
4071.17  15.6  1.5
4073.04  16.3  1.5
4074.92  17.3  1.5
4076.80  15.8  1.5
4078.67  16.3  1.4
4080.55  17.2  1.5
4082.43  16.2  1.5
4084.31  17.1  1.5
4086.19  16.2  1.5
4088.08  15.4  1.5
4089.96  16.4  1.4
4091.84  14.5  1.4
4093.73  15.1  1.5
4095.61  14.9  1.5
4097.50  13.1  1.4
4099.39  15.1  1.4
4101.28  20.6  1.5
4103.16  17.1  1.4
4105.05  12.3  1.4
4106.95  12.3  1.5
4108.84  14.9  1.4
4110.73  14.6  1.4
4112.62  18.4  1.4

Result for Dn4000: 1.28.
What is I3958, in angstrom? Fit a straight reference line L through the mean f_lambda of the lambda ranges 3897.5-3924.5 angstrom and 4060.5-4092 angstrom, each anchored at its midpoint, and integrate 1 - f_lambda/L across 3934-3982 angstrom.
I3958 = 4.9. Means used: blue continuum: 15.8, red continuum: 16.5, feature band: 14.3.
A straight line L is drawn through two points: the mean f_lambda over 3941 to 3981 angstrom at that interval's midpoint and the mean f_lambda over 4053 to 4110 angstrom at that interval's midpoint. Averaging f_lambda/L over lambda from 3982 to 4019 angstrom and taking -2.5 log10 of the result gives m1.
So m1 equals -0.25 mag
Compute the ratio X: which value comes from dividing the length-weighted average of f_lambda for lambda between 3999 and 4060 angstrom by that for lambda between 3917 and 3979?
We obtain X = 1.34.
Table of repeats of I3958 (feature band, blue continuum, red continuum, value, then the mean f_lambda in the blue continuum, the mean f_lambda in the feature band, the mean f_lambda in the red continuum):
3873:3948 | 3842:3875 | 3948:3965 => 5.9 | 16.2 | 14.4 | 15.2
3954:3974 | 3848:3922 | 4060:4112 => 3.1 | 15.3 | 13.1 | 15.9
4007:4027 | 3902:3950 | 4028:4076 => -2.4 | 15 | 19.4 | 18.3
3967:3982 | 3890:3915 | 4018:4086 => 3.0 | 14.8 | 13.2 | 18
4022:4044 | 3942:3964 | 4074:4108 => -4.4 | 15.6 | 18.8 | 15.7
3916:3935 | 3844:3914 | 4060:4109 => 1.5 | 15.1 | 14.1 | 16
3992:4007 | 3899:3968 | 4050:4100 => -2.9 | 14.9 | 18.7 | 16.6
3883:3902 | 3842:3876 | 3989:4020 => 4.2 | 16.1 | 13.1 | 19.2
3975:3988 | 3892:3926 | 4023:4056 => 0.4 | 15.4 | 16.8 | 18.8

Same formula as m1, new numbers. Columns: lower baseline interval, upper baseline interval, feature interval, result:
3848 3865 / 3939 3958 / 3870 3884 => 0.12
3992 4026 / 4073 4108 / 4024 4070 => -0.05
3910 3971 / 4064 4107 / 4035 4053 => -0.24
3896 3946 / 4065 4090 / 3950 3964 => 0.01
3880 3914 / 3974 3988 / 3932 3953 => 0.07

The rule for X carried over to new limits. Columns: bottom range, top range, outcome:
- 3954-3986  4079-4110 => 1.09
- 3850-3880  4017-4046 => 1.15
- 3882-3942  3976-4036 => 1.31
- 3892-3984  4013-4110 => 1.19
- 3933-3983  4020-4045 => 1.32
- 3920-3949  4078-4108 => 1.08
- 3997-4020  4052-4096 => 0.85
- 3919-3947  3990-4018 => 1.34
